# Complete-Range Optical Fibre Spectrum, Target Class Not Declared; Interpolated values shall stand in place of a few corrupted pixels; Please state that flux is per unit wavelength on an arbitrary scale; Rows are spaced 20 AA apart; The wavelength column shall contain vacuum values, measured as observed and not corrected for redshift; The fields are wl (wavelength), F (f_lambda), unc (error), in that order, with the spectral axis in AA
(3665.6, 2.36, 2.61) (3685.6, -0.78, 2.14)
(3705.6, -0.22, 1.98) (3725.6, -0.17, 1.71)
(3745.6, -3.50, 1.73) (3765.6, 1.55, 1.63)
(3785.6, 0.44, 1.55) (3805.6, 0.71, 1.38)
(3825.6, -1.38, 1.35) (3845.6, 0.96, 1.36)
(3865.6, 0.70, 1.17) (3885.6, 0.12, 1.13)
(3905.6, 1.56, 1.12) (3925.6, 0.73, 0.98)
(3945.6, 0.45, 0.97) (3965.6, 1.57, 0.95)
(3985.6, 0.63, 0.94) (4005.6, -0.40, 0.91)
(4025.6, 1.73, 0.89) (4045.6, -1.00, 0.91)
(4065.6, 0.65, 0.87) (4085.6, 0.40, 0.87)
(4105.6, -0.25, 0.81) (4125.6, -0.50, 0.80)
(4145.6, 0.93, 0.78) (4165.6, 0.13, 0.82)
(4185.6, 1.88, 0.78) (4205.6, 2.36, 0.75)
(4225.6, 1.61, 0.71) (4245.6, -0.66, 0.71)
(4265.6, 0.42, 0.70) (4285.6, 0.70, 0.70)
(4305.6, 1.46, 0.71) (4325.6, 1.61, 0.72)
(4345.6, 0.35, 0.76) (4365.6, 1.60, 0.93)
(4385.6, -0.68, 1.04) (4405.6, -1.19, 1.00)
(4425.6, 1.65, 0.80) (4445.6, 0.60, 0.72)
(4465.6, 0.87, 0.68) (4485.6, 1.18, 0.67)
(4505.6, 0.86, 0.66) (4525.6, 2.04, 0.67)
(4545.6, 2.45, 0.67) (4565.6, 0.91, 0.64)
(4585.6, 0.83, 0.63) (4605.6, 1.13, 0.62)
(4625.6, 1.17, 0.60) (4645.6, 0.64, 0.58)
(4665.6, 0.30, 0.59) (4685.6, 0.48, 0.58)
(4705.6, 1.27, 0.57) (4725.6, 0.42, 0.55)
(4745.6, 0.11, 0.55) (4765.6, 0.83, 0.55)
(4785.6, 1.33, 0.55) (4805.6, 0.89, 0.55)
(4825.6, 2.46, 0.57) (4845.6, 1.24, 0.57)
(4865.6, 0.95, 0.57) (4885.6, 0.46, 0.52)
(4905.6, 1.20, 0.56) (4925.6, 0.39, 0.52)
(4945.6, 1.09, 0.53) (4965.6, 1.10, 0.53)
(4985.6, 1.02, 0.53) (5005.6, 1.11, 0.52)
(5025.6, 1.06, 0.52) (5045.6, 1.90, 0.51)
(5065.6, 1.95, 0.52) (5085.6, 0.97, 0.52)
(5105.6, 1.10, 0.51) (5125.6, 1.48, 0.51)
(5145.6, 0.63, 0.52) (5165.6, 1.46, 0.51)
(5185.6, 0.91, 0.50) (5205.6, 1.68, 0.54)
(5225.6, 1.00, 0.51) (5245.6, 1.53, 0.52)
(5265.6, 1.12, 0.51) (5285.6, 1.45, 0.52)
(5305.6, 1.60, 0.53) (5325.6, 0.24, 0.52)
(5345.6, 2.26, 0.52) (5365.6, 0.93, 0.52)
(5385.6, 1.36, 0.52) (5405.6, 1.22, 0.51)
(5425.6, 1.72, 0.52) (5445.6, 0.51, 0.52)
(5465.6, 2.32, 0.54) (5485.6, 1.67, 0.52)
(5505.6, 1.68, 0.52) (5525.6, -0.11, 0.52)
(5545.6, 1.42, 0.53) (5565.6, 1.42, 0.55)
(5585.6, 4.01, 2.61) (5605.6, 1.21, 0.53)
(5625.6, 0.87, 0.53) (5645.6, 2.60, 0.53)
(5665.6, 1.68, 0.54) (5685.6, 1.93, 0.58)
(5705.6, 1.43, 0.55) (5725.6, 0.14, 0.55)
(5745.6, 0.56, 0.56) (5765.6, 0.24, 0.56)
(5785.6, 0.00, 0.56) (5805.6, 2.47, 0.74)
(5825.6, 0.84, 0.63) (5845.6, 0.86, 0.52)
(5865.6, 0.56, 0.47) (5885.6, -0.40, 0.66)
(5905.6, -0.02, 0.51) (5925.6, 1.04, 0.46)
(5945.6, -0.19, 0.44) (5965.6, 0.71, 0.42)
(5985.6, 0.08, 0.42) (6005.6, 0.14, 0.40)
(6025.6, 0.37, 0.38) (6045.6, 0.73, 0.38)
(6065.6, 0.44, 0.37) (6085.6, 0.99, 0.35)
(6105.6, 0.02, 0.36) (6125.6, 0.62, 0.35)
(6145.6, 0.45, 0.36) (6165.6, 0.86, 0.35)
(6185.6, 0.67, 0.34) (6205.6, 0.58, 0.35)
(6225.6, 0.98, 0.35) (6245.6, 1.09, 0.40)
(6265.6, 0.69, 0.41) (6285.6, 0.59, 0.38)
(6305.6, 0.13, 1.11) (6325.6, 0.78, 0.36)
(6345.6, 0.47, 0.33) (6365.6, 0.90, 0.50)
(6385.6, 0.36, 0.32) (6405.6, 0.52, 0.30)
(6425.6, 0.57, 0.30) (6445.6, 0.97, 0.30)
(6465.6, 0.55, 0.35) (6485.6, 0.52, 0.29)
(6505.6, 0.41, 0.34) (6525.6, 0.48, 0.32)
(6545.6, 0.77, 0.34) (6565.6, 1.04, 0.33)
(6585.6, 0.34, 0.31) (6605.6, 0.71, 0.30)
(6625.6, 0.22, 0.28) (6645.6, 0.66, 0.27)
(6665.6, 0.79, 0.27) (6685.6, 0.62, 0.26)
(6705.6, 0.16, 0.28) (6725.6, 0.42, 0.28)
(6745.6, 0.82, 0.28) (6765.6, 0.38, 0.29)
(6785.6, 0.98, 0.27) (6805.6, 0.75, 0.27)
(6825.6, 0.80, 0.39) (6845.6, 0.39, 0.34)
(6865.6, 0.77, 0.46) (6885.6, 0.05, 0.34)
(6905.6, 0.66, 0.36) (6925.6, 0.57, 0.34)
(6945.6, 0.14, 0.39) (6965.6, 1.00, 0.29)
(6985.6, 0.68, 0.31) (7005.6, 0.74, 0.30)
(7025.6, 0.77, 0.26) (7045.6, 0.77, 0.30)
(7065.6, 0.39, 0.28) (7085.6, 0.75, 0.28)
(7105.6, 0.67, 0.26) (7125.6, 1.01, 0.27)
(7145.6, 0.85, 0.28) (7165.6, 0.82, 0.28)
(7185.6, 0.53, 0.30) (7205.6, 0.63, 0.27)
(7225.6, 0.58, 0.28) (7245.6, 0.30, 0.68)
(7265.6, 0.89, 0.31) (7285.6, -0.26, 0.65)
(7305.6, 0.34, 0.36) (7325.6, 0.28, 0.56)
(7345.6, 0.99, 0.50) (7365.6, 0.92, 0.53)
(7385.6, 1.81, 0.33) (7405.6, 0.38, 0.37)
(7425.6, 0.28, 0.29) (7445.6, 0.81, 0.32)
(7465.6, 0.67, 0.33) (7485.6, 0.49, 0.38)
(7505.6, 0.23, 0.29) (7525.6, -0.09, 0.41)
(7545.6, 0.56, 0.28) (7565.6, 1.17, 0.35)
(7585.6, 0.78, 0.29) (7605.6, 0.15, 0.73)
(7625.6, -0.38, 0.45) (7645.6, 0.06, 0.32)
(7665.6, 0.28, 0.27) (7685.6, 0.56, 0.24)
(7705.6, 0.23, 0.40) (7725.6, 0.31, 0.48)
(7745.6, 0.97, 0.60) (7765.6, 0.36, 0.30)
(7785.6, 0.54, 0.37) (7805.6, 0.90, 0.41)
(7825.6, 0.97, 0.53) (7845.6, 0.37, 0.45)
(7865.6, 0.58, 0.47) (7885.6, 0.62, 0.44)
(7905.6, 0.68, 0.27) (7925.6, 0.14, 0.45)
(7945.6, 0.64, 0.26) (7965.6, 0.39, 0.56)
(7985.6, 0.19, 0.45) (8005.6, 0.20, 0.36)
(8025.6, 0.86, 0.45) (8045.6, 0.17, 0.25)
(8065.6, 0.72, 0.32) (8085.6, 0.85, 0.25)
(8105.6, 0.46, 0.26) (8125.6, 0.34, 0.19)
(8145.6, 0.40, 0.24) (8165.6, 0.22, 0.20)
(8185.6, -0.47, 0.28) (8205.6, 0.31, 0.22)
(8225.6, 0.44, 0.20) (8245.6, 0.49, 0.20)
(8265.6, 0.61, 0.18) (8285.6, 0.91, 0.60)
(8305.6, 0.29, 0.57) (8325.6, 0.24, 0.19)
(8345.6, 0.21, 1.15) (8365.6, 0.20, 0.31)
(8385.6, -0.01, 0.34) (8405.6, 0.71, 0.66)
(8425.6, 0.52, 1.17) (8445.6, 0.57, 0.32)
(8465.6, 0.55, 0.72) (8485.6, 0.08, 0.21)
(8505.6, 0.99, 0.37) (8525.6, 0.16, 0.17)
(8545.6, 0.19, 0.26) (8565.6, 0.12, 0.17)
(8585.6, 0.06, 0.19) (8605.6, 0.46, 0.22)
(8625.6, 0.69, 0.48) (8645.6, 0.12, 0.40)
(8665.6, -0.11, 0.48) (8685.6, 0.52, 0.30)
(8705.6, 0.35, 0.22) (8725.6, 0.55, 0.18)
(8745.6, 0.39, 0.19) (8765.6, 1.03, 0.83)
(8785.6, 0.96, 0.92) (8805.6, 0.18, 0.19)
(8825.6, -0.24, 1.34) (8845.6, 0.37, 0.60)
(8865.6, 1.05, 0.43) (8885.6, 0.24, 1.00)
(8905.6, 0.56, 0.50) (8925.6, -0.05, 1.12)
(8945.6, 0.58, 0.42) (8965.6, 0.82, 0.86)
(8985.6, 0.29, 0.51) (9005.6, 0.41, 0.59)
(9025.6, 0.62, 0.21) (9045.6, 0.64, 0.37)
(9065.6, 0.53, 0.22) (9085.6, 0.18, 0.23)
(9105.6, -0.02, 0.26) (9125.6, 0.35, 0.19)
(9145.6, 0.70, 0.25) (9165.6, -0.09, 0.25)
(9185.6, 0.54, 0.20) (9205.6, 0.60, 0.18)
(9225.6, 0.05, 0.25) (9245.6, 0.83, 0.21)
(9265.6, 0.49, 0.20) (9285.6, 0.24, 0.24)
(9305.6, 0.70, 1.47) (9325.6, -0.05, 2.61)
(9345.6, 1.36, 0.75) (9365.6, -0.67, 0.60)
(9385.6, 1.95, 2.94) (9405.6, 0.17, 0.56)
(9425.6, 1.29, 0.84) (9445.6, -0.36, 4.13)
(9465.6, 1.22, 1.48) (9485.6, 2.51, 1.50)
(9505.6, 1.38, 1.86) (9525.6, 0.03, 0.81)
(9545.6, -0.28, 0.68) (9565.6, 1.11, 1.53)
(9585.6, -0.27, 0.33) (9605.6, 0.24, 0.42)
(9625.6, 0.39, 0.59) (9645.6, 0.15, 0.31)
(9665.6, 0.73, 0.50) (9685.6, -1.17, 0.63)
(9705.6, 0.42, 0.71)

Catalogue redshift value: 0.126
